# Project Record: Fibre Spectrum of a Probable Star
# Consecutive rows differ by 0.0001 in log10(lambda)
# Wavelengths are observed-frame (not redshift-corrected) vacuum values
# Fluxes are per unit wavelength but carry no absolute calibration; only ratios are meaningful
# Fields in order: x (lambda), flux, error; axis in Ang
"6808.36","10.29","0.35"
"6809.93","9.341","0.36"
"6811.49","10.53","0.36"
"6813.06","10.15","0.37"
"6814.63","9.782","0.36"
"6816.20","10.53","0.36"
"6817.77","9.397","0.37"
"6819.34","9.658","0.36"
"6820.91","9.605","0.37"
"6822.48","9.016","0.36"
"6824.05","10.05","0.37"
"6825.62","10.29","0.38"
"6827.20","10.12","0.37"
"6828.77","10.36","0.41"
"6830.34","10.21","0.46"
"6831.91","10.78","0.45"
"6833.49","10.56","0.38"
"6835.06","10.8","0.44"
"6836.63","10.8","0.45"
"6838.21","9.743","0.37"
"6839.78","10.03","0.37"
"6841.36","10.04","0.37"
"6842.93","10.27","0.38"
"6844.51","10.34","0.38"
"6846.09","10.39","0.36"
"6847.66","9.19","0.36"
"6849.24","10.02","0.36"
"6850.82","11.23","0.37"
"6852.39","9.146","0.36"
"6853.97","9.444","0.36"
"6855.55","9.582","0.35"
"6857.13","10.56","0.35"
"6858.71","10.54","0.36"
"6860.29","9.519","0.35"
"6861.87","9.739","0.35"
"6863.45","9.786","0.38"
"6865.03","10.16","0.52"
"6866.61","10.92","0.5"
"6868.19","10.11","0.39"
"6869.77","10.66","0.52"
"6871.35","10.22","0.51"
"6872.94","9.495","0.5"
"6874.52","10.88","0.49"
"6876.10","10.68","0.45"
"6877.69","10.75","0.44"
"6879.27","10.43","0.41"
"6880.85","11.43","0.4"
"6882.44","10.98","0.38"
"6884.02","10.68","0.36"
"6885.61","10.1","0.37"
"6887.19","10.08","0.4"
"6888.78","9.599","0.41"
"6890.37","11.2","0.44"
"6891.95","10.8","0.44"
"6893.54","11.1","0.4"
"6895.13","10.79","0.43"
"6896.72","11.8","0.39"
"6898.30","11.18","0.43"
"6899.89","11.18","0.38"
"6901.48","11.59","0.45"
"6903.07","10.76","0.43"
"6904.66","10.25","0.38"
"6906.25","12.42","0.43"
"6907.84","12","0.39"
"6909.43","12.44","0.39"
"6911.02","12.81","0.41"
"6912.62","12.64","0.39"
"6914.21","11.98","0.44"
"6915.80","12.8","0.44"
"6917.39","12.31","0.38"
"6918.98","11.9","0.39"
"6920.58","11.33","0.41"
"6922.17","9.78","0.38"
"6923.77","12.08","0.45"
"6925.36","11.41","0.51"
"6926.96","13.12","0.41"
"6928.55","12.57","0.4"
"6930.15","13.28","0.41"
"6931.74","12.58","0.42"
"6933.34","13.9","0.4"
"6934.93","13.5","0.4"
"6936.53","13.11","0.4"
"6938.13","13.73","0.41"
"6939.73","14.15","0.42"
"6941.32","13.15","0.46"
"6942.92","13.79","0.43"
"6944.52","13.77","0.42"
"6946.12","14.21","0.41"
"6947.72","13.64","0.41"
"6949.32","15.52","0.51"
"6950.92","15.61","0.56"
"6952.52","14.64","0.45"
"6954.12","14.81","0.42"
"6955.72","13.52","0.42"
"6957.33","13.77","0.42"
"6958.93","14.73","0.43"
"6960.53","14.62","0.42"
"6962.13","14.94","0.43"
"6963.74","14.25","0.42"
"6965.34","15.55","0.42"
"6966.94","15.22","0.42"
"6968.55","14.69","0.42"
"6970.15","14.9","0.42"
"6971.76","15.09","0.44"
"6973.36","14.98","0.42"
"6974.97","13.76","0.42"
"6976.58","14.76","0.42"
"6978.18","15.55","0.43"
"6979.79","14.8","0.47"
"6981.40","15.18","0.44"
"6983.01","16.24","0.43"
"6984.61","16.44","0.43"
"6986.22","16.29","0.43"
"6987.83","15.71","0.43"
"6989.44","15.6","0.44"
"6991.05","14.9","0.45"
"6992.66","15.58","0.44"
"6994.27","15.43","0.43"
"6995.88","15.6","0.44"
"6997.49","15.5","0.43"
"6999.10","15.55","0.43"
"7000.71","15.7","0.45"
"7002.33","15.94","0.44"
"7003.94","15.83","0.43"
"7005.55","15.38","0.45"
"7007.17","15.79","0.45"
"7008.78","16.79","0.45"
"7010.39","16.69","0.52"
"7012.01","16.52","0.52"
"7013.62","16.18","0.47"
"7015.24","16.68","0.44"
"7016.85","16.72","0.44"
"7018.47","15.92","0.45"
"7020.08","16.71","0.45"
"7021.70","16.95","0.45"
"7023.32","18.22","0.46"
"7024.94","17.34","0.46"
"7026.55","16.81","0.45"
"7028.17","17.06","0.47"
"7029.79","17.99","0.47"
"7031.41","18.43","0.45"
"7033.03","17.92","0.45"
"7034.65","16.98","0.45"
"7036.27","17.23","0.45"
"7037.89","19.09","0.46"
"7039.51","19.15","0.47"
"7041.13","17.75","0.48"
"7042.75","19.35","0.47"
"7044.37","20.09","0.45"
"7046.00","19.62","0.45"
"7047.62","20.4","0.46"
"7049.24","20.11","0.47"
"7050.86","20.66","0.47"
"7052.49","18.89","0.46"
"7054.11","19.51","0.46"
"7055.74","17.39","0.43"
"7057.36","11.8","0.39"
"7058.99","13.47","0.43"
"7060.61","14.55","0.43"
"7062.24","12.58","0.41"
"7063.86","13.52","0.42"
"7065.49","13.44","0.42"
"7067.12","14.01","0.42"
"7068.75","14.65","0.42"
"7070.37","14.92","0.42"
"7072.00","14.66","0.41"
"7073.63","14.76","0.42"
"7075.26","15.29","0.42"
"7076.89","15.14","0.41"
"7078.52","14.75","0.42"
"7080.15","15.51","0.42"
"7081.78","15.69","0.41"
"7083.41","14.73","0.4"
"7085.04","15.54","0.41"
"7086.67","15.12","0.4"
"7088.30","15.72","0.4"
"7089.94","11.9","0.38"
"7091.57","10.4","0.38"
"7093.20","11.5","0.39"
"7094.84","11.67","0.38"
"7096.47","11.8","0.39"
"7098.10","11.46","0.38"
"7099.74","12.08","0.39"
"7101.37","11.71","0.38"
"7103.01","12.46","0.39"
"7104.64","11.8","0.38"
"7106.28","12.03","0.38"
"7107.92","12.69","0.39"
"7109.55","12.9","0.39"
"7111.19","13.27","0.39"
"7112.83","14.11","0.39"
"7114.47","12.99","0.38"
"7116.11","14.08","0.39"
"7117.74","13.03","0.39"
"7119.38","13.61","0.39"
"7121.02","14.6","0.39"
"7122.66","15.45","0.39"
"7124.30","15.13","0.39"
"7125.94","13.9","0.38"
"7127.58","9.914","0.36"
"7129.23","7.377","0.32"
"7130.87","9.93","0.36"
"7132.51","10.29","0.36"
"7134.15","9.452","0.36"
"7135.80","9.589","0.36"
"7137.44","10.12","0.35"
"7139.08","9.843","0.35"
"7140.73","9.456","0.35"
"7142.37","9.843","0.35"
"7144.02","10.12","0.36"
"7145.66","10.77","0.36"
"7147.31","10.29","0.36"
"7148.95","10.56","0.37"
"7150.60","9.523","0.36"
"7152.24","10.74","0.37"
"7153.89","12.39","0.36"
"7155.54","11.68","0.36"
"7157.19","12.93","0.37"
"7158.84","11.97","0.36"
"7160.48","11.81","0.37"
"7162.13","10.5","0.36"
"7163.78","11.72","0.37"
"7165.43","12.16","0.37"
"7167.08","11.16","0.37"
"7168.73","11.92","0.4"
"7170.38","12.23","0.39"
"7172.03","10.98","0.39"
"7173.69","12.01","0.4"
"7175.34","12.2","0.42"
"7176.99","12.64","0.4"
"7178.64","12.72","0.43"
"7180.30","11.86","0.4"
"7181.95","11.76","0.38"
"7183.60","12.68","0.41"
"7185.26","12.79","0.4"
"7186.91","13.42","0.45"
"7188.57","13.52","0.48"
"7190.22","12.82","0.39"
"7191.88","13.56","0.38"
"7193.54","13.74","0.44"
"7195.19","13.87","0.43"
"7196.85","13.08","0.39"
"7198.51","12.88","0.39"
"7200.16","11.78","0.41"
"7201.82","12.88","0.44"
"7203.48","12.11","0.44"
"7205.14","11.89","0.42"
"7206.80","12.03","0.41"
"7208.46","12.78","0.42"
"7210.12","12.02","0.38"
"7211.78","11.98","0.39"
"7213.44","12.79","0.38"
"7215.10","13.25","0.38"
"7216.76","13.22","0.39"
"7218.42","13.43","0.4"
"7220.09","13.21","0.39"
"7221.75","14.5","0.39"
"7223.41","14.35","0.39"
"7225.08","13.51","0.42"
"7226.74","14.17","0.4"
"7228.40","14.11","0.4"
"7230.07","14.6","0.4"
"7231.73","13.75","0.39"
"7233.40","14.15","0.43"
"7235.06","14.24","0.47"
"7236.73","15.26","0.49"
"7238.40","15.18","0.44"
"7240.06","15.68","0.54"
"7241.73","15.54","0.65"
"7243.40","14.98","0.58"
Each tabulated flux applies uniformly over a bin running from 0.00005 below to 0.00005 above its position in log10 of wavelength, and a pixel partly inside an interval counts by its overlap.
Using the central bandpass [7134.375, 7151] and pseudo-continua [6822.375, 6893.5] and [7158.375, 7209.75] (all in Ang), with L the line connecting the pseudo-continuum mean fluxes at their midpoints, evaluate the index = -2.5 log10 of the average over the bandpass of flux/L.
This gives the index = 0.21 mag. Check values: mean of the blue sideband 10.3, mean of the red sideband 12.4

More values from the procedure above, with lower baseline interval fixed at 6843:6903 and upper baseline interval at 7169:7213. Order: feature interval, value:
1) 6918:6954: -0.22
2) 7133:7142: 0.25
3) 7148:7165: 0.08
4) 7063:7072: -0.20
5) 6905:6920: -0.15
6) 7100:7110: -0.02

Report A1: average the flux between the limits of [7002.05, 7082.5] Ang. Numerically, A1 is 16.6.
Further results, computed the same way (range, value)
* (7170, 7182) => 12.1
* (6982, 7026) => 16.2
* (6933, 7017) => 15.1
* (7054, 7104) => 13.8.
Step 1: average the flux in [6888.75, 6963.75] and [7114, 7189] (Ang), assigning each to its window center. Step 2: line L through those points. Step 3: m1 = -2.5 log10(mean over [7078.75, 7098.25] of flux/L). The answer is -0.13 mag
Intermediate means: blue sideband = 12.7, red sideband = 11.7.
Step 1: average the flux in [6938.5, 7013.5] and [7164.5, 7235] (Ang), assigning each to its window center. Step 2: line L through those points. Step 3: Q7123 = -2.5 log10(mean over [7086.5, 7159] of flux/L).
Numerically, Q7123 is 0.16 mag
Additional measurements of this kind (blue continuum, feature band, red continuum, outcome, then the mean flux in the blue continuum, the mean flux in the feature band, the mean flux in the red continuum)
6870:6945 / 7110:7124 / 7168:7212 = -0.13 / 11.7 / 13.9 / 12.5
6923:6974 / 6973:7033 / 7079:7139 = -0.19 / 14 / 16.1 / 12.6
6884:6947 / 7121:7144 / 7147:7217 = 0.12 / 12.1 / 10.9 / 12.2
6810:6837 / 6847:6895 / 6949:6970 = 0.14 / 10.1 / 10.3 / 14.7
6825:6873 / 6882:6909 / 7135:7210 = -0.06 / 10.2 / 11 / 11.8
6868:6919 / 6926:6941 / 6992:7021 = -0.03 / 11.2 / 13.3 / 16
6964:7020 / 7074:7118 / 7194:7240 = 0.10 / 15.6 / 13.3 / 13.4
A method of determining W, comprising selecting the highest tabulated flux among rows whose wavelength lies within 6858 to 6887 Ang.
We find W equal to 11.43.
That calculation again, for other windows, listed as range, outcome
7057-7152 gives 15.72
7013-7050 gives 20.4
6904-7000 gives 16.44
